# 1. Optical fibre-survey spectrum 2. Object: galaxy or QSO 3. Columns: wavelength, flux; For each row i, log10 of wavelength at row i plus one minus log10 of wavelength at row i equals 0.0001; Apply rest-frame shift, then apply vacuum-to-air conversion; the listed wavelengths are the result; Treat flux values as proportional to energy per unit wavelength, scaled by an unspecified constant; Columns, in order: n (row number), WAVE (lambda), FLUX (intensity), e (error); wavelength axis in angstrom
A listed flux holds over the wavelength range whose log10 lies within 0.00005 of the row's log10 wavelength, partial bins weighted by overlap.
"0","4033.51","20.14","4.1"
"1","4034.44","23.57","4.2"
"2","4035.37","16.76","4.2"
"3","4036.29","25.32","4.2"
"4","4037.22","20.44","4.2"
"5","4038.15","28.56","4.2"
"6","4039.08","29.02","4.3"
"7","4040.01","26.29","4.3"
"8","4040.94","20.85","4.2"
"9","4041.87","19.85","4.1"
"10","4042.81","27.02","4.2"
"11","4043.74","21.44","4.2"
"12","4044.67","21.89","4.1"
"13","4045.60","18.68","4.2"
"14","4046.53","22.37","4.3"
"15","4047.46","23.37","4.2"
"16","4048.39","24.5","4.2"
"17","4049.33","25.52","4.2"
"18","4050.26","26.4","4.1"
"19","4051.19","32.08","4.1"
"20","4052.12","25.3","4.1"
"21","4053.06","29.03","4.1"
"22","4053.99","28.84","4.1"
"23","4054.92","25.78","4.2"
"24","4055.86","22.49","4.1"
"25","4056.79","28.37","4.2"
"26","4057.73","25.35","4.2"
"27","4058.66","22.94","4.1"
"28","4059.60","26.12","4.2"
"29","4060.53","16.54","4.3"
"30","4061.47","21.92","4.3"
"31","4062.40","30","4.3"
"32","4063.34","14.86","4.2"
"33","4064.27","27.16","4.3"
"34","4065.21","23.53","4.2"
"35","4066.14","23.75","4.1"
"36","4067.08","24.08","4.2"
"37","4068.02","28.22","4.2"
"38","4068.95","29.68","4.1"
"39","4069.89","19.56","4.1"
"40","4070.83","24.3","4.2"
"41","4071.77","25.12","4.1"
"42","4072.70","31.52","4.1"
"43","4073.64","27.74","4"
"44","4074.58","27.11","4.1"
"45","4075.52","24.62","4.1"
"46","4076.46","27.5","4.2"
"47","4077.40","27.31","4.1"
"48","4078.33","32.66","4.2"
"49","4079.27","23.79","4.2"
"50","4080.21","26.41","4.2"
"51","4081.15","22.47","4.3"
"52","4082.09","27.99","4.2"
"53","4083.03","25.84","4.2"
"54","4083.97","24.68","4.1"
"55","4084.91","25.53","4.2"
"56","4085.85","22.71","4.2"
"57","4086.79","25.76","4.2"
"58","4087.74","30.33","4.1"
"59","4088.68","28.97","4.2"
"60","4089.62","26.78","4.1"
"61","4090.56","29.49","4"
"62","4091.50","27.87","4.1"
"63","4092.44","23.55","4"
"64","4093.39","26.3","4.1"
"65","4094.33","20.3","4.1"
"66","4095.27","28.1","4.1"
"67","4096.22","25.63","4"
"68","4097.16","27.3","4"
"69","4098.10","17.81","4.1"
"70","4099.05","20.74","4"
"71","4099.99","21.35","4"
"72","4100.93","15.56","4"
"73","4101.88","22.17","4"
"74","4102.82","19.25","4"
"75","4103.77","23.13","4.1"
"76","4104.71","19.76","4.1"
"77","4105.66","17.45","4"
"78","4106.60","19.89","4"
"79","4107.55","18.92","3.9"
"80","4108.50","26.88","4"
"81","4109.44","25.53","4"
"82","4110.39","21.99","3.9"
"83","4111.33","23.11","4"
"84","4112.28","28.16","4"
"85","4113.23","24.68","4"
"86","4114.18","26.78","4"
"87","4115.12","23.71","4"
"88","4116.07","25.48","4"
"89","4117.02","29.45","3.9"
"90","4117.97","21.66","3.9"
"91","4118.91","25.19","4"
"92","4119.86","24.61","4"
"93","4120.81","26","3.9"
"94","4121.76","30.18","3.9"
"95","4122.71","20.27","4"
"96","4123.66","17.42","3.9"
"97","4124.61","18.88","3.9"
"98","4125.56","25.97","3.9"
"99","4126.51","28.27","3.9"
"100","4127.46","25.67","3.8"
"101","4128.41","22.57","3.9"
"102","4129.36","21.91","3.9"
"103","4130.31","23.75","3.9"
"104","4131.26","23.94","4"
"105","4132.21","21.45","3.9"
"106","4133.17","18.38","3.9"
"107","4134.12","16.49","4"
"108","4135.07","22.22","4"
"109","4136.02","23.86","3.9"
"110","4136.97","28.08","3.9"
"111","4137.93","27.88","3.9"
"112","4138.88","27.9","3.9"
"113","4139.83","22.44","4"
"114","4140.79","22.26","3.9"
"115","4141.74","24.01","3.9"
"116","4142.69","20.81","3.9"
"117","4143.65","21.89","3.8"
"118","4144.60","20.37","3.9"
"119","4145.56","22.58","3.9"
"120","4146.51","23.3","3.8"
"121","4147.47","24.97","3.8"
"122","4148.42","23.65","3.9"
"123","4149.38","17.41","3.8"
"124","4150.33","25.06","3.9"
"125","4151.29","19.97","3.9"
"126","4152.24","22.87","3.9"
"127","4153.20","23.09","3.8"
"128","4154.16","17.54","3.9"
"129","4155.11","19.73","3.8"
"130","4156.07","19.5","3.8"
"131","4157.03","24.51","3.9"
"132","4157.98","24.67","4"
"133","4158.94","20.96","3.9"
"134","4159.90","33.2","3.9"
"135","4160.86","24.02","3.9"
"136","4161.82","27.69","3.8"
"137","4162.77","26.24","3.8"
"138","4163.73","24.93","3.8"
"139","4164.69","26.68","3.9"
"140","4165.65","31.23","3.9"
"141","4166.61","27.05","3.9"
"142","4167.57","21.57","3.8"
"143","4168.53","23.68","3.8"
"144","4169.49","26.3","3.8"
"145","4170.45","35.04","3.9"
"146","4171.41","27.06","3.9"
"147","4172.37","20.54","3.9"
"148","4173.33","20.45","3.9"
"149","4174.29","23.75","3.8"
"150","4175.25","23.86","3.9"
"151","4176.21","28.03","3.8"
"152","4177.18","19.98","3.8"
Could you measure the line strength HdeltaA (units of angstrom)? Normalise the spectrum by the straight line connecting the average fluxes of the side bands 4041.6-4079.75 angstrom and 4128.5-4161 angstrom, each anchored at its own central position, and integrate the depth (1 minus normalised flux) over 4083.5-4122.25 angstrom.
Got -0.5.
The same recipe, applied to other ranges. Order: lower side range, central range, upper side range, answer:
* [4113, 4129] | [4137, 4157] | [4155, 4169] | 1.9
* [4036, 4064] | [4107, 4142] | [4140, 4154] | -1.9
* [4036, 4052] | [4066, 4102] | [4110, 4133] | -1.8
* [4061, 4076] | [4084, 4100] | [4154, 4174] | -0.1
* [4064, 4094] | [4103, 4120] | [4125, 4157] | 0.6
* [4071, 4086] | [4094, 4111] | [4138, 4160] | 2.3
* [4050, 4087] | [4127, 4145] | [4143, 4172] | 1.2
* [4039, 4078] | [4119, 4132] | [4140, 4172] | 0.3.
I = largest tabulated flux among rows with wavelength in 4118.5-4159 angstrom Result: 30.18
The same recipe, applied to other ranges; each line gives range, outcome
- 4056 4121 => 32.66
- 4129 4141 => 28.08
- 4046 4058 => 32.08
